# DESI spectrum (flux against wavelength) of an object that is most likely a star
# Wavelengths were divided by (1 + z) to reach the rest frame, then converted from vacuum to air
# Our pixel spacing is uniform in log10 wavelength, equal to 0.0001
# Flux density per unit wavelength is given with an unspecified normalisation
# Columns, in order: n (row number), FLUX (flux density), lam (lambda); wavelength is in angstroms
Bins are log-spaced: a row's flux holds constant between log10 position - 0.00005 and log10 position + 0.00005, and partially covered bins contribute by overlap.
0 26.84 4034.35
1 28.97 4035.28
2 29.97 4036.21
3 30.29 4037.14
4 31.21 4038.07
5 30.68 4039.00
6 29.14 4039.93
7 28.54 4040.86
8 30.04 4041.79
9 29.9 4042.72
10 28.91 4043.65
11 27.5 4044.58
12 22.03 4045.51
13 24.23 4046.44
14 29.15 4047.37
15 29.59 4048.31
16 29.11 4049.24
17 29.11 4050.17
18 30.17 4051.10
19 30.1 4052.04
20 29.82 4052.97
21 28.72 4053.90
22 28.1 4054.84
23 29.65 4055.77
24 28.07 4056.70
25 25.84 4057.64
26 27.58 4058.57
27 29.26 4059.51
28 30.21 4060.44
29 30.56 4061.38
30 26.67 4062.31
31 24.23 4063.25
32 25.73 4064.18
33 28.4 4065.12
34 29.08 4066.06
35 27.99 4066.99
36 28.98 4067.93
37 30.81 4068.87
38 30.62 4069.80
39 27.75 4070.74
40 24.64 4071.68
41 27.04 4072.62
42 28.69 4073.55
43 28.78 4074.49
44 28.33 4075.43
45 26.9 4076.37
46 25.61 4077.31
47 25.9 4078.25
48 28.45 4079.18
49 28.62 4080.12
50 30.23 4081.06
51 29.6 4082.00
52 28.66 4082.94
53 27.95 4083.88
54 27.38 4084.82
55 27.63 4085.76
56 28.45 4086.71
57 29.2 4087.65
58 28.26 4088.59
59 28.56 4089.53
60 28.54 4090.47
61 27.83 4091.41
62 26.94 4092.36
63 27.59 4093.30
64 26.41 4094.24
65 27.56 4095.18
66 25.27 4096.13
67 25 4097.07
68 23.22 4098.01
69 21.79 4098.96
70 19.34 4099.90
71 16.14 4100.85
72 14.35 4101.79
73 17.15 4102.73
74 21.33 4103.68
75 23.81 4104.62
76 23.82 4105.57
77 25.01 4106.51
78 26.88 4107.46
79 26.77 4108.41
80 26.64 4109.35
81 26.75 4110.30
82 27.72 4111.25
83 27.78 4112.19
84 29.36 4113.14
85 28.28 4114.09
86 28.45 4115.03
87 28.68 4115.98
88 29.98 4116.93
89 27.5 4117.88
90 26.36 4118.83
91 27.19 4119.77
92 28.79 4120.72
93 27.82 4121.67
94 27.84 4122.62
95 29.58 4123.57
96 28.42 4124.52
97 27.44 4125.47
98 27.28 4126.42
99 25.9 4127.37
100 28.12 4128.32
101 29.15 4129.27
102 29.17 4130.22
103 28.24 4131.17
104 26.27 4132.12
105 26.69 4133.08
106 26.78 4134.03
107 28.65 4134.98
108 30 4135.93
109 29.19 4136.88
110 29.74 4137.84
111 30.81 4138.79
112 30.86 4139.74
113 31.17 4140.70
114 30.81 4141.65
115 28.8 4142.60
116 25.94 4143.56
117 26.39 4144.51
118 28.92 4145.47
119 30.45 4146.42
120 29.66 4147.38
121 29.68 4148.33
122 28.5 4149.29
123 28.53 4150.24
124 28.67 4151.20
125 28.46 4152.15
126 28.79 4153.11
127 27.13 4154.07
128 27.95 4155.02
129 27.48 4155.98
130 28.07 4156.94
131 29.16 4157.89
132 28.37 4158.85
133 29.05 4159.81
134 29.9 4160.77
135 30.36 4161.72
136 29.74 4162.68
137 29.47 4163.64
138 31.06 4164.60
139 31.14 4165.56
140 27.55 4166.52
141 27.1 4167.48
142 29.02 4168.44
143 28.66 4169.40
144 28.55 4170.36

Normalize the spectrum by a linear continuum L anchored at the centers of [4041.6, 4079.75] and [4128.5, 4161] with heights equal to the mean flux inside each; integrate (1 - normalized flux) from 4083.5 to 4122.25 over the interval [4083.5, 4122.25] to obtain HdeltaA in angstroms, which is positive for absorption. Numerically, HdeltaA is 3.4 angstroms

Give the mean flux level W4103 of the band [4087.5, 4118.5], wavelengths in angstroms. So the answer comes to 25.5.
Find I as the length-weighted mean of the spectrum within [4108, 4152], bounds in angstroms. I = 28.4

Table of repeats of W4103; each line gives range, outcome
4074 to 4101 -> 26.8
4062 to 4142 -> 27.1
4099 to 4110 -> 22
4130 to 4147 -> 28.8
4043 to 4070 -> 28.3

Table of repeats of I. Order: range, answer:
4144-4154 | 28.7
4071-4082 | 27.7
